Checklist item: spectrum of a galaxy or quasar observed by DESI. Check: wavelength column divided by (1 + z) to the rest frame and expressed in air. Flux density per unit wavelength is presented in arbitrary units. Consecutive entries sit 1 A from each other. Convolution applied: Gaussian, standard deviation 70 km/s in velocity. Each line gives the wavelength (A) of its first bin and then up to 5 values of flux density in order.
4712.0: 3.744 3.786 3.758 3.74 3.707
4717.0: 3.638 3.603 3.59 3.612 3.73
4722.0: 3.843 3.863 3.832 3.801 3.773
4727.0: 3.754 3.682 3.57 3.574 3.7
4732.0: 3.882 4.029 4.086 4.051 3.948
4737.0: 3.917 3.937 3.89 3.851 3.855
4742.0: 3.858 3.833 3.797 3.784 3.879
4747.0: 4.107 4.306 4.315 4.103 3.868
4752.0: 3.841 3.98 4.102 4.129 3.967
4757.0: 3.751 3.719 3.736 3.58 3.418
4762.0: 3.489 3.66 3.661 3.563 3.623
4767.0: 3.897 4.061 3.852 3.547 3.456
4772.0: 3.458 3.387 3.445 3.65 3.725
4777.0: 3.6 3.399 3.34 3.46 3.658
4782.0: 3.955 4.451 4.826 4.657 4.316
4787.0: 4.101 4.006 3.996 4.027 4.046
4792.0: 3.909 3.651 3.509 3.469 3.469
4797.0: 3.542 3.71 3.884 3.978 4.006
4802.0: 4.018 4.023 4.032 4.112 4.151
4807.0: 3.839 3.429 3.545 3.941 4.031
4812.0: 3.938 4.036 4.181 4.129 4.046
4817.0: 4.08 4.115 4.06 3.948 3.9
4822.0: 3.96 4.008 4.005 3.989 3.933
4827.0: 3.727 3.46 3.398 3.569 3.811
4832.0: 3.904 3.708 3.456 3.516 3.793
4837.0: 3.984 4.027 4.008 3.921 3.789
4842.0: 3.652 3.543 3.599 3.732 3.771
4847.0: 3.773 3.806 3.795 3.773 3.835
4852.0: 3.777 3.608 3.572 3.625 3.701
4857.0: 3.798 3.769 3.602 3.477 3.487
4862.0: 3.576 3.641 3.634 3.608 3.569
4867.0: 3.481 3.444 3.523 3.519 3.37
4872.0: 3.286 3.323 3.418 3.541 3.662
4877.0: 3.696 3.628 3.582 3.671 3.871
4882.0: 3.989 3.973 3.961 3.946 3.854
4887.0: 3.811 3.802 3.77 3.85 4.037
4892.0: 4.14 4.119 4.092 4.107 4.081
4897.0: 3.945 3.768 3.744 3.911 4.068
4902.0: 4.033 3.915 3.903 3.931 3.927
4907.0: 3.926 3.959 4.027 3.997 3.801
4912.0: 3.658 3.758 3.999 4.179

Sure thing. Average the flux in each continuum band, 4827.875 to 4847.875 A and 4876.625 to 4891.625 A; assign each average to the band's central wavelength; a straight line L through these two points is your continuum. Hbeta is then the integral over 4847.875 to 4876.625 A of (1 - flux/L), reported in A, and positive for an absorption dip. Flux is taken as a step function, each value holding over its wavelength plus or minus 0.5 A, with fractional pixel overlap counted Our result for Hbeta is 1.5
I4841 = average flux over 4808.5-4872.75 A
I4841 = 3.75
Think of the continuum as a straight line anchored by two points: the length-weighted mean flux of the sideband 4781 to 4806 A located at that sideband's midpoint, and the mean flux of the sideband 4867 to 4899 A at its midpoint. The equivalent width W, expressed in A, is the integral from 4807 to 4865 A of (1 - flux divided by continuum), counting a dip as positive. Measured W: 1.4 A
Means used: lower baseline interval 3.98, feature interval 3.79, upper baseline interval 3.76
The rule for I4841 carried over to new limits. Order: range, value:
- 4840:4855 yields 3.72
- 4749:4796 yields 3.81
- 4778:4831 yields 3.91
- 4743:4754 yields 4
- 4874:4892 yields 3.8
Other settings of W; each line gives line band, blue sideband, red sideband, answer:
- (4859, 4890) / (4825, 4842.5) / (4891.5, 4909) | 2.0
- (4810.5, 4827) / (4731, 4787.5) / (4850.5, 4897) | -1.0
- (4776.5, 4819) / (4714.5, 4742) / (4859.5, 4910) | -1.5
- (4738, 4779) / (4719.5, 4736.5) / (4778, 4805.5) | 0.9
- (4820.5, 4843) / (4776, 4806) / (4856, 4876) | -0.5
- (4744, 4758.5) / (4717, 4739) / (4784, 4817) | -0.5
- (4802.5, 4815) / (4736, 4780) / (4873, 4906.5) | -0.5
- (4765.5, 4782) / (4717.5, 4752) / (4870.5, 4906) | 1.0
